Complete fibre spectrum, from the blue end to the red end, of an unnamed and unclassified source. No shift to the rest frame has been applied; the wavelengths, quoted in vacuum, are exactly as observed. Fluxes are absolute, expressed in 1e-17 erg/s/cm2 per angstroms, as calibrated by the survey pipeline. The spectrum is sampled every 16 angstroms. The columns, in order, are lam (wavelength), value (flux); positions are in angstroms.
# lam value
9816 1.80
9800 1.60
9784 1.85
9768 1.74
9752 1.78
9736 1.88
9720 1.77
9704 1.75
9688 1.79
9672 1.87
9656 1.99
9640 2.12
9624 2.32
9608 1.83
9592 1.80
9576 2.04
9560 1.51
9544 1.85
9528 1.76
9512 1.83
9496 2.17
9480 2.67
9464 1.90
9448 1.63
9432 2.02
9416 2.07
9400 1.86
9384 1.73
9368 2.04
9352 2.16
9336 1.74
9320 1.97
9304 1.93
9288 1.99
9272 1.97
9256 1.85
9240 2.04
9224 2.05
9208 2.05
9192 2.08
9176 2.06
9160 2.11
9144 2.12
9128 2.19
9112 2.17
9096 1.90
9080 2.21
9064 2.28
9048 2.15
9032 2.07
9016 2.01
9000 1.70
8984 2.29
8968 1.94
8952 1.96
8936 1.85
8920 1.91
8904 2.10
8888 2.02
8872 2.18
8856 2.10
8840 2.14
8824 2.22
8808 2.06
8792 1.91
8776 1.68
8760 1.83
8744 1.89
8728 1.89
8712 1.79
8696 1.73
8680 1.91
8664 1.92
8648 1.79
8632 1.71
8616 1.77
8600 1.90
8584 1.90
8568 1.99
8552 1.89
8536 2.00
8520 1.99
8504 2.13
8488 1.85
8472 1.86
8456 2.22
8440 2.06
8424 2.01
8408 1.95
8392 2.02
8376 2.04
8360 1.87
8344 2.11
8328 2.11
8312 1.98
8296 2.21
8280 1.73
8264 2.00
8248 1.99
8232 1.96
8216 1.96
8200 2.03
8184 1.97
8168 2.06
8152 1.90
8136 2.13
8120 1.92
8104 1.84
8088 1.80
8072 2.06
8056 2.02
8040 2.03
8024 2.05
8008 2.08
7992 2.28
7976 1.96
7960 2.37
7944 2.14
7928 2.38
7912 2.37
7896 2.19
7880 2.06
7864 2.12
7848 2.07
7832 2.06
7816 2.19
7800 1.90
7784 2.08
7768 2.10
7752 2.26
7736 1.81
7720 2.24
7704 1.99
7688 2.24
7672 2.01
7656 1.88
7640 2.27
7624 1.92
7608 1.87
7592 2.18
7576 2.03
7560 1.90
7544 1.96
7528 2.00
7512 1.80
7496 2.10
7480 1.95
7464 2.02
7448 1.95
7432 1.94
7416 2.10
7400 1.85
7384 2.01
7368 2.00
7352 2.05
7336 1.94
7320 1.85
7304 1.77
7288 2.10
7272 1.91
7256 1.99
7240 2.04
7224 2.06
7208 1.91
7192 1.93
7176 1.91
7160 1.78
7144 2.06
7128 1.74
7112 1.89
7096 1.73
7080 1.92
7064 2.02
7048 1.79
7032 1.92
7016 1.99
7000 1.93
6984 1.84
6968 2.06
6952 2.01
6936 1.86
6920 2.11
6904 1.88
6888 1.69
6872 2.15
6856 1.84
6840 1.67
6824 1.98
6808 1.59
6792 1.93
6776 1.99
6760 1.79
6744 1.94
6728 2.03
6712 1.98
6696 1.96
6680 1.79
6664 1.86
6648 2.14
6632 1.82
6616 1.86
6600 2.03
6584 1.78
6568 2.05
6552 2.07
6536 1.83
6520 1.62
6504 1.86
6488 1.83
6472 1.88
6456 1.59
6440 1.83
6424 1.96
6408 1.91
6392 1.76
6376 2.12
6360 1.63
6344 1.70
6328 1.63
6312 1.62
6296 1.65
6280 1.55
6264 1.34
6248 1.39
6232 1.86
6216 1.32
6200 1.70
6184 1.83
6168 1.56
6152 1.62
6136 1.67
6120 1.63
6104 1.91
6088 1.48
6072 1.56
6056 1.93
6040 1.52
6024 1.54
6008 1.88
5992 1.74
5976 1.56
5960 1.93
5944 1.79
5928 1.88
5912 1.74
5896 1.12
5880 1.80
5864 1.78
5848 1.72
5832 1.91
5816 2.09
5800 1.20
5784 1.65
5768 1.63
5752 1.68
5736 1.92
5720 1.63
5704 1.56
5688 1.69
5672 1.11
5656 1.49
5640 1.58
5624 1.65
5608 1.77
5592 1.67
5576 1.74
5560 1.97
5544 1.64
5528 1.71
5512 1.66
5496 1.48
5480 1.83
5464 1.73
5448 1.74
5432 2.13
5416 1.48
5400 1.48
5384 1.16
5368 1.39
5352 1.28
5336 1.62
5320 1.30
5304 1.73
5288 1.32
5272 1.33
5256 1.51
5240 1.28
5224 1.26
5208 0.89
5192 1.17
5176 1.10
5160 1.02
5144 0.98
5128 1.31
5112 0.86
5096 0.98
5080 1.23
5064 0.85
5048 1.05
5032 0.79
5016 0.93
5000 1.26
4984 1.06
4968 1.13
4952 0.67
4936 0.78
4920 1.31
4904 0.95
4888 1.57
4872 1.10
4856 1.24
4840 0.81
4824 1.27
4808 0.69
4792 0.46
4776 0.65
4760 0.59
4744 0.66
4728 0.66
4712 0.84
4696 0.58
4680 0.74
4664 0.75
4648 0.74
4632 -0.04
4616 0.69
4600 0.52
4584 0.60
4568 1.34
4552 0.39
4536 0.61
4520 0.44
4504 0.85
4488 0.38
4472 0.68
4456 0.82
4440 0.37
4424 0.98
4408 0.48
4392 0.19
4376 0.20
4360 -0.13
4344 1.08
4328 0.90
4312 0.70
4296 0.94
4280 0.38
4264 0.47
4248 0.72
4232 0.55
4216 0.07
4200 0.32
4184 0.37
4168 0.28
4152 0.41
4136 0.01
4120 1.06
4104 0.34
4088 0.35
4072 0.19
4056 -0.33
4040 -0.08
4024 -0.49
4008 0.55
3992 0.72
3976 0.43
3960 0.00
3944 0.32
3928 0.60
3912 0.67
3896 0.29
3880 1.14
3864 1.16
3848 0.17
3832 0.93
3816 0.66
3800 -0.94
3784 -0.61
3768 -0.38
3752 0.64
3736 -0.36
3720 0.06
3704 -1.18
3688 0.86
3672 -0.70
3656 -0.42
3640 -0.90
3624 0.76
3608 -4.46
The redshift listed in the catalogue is 0.21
